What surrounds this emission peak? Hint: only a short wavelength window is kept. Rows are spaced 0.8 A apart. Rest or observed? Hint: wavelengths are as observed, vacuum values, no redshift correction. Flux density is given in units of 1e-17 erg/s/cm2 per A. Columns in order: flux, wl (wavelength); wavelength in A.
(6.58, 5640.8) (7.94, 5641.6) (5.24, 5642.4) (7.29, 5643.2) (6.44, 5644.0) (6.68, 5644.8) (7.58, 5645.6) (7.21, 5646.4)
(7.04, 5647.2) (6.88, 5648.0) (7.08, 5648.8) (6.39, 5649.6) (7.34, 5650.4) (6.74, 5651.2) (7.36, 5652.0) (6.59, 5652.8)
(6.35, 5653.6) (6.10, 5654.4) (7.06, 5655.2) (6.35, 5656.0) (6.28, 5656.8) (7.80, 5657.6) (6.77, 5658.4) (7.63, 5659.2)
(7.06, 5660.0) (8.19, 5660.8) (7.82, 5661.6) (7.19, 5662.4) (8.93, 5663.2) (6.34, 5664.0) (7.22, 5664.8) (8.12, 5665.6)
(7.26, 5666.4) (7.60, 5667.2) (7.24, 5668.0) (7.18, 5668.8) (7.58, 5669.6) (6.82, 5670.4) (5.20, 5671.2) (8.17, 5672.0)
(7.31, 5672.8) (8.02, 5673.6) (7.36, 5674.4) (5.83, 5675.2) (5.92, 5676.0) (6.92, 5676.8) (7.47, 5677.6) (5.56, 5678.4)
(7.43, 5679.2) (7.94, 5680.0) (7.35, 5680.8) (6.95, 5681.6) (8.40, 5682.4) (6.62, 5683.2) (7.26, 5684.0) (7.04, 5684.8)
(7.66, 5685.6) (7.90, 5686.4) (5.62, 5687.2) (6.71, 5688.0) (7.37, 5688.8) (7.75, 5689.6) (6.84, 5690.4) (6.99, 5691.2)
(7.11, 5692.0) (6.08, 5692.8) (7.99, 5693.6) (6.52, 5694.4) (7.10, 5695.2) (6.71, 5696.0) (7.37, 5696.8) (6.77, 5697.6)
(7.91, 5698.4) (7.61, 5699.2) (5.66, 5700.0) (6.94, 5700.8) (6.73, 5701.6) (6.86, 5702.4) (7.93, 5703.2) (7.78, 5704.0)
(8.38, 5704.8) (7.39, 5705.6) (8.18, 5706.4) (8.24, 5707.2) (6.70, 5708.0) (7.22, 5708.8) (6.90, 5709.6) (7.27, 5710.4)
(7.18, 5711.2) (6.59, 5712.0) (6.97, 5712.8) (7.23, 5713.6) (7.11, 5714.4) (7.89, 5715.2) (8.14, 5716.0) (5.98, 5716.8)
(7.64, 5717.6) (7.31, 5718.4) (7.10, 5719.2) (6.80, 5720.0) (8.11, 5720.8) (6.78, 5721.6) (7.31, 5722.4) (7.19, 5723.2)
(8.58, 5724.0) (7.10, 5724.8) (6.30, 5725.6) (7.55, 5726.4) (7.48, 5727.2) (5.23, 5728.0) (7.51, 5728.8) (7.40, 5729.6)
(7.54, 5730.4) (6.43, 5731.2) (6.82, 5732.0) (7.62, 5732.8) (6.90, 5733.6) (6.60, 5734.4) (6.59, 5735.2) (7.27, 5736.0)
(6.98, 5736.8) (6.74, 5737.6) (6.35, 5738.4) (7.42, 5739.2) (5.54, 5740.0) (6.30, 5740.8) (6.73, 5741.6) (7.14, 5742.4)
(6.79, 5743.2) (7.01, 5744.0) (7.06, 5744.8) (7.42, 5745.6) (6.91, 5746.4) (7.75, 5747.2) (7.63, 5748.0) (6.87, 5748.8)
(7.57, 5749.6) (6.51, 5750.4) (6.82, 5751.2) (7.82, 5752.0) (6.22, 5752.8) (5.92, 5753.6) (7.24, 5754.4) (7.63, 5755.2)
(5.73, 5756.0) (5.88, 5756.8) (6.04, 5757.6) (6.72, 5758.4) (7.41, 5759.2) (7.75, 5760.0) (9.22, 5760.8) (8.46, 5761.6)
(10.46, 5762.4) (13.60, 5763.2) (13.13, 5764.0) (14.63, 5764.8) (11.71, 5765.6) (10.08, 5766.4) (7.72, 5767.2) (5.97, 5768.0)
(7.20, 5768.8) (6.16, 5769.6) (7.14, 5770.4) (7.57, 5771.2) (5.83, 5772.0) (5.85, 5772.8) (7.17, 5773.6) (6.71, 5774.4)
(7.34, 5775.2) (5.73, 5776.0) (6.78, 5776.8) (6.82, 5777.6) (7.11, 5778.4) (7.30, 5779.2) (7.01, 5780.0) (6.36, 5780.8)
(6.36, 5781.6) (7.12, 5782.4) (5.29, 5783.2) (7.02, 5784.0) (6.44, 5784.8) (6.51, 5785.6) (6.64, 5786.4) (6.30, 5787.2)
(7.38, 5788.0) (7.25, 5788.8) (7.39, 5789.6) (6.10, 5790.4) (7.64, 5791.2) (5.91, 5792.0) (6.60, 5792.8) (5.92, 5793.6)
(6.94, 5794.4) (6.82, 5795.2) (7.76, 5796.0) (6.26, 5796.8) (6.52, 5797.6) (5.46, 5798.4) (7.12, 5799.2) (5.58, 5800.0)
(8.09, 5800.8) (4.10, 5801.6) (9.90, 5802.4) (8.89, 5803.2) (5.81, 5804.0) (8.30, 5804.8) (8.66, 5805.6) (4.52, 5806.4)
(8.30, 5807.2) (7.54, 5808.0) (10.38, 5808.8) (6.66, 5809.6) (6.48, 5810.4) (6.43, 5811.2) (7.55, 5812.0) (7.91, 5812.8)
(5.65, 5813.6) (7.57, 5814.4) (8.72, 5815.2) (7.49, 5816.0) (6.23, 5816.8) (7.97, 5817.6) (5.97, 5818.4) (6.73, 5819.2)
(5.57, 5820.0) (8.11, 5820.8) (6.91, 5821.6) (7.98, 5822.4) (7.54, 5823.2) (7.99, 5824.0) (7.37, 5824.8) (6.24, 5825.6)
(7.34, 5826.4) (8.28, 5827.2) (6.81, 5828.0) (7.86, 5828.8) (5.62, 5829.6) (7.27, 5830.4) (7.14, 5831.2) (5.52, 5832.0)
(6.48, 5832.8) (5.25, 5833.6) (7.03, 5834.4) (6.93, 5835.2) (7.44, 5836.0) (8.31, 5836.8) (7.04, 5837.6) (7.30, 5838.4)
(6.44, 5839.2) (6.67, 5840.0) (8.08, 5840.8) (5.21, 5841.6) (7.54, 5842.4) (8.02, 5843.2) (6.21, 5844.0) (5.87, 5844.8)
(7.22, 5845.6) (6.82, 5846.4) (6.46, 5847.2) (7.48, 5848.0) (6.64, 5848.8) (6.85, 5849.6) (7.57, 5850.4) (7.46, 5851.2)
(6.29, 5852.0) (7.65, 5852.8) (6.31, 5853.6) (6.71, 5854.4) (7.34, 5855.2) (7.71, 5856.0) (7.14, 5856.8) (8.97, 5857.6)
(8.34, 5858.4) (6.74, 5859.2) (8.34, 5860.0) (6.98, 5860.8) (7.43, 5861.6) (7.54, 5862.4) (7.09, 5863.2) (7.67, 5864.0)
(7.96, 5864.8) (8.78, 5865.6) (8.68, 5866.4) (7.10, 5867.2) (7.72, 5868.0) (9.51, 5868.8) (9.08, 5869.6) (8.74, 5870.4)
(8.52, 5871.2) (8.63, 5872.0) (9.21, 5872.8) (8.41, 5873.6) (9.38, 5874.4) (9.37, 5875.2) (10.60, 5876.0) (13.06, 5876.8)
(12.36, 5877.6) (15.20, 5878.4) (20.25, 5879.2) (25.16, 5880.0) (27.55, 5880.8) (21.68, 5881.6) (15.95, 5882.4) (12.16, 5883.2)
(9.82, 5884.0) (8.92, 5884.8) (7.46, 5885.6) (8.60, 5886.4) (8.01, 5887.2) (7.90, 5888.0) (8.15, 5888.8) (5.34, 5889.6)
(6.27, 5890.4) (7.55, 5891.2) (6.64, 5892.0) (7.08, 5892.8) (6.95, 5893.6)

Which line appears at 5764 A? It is H-beta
